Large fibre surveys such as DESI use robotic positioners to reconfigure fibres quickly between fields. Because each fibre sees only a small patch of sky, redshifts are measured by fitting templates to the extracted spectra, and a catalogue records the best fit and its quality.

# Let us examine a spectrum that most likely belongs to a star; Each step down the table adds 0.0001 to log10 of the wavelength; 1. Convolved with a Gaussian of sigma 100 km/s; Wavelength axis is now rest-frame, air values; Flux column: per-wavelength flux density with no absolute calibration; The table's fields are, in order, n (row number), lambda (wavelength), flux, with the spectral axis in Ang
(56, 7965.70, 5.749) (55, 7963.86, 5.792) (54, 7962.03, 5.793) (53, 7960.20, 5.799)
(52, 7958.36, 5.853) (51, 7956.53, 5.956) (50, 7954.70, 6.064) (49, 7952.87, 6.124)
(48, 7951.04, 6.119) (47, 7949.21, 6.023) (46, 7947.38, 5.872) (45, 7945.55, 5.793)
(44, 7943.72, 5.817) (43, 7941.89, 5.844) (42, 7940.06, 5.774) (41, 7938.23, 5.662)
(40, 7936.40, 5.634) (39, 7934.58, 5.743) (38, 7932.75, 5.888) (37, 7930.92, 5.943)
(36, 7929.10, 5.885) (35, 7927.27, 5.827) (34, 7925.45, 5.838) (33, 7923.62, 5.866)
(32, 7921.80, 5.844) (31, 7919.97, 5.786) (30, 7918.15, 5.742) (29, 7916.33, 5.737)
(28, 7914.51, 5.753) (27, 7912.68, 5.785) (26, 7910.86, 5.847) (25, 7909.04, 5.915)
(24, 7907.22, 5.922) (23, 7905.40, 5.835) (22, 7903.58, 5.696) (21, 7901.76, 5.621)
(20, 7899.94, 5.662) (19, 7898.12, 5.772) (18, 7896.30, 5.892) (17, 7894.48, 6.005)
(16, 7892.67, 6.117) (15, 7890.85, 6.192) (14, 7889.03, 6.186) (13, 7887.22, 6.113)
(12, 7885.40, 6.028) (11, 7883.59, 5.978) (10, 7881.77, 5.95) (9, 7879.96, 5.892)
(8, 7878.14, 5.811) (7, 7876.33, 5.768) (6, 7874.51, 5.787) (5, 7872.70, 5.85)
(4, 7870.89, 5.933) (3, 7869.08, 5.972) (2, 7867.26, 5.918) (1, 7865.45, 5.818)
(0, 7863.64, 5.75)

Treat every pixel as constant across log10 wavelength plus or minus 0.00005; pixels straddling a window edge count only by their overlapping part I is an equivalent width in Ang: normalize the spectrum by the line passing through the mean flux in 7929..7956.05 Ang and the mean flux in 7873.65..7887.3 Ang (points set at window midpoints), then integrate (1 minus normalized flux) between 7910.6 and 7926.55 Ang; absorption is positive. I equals 0.2 Ang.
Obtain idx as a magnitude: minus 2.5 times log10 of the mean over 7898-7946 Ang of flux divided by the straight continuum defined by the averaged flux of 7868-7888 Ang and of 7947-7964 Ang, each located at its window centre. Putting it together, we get 0.026 mag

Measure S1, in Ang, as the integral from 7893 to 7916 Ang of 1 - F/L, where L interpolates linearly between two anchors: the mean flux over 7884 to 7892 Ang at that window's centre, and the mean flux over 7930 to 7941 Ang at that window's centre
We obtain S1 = 0.71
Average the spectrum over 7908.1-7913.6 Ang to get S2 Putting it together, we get 5.85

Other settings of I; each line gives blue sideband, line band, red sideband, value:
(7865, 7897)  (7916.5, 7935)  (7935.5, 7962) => 0.22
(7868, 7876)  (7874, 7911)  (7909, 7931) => -0.35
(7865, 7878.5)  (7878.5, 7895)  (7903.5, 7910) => -0.52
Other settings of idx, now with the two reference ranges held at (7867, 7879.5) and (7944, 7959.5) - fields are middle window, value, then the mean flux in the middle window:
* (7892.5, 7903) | 0.01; 5.82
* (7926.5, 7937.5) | 0.02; 5.82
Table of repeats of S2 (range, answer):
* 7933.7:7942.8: 5.73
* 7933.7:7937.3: 5.7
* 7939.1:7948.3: 5.82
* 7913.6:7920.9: 5.76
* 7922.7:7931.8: 5.88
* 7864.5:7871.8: 5.91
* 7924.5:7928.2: 5.83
